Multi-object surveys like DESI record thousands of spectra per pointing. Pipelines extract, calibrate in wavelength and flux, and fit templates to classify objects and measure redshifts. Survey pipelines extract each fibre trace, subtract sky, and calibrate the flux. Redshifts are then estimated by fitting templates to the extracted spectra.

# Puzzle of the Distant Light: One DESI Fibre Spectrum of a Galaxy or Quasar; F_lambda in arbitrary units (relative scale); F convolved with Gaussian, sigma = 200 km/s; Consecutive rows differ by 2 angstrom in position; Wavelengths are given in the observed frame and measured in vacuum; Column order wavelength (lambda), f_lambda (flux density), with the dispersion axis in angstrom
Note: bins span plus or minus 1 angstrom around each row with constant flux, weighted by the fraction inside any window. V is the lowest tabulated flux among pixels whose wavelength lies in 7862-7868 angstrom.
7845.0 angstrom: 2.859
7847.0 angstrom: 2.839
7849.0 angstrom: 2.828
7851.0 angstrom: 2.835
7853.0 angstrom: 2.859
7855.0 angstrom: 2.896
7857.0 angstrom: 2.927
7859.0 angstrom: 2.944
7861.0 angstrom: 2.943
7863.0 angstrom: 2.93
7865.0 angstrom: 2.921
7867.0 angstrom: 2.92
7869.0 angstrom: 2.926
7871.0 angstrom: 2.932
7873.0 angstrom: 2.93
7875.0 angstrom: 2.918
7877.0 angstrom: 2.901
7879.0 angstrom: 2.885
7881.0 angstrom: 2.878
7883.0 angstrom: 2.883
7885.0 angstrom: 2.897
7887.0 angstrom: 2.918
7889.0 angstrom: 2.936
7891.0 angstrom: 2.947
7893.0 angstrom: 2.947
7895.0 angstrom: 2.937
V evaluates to 2.92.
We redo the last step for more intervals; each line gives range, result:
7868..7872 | 2.926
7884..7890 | 2.897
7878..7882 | 2.878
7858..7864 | 2.93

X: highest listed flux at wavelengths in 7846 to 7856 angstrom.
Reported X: 2.896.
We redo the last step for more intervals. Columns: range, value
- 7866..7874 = 2.932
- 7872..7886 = 2.93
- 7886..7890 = 2.936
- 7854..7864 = 2.944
